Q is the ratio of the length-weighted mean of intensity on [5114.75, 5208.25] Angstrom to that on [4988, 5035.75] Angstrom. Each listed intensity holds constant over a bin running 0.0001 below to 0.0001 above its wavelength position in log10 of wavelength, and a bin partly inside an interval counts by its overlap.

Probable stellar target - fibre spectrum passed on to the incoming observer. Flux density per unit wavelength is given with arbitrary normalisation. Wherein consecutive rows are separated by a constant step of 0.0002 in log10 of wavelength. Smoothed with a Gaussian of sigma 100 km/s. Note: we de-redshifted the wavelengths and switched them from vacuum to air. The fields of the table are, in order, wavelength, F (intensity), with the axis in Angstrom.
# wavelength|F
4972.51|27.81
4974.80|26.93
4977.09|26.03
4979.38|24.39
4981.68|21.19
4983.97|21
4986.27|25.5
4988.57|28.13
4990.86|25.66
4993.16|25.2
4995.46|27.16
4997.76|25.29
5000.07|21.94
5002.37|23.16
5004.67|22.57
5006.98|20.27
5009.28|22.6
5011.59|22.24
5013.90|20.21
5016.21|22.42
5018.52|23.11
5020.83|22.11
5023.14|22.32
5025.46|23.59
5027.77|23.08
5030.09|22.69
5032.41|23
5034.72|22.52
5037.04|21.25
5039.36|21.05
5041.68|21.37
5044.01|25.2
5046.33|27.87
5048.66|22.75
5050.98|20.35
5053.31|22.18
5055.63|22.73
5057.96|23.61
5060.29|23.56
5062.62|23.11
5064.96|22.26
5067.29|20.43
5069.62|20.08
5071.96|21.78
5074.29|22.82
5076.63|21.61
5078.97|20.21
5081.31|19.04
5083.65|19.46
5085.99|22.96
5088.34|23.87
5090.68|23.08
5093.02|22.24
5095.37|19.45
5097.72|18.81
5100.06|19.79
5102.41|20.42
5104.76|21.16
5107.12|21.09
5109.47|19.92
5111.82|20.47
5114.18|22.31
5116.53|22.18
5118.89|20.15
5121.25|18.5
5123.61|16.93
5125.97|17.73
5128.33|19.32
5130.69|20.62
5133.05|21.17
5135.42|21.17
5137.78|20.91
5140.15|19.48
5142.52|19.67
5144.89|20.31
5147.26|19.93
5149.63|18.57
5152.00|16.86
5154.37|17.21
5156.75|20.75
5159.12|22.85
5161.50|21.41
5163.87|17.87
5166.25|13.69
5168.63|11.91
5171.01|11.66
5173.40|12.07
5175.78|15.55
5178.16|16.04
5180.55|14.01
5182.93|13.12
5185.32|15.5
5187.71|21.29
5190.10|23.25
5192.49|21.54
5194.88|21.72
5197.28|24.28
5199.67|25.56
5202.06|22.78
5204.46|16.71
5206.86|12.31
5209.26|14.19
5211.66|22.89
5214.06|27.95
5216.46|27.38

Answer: 0.8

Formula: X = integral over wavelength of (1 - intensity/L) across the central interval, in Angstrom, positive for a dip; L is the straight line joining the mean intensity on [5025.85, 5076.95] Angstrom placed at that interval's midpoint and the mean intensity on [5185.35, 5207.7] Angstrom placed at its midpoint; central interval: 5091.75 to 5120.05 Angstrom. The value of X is 1.6 Angstrom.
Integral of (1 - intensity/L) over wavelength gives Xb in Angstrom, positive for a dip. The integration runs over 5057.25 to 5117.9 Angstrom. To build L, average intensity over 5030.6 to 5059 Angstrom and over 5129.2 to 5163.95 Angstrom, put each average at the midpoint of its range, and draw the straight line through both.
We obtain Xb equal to 0.8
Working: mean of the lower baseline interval 22.8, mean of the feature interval 21.3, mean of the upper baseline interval 20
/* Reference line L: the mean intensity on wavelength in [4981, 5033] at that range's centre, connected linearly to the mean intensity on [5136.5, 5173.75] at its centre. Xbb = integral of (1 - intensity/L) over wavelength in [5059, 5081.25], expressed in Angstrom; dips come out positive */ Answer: -0.7 Angstrom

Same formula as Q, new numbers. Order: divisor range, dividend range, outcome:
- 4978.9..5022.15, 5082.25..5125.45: 0.88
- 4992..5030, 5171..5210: 0.78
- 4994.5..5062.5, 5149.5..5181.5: 0.72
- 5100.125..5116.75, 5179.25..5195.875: 0.89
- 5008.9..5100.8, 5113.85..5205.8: 0.85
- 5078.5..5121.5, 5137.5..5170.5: 0.89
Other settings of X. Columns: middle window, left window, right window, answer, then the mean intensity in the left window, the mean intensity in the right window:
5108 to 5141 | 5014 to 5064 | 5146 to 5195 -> -1.39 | 22.8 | 17.4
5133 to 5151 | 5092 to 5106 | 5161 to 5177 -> -3.48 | 20.3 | 14.6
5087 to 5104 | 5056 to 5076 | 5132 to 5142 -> 0.34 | 22.2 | 20.6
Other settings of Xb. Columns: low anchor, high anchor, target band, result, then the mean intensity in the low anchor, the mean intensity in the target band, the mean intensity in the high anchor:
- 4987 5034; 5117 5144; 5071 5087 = 0.1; 23.3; 21.1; 19.7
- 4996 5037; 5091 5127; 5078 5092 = -0.5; 22.6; 21.5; 20.2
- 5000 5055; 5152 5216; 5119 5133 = 0.7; 22.5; 18.9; 18.5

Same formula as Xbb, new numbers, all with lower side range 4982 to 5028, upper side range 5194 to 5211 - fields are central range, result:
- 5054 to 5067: -0.30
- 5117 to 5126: 1.06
